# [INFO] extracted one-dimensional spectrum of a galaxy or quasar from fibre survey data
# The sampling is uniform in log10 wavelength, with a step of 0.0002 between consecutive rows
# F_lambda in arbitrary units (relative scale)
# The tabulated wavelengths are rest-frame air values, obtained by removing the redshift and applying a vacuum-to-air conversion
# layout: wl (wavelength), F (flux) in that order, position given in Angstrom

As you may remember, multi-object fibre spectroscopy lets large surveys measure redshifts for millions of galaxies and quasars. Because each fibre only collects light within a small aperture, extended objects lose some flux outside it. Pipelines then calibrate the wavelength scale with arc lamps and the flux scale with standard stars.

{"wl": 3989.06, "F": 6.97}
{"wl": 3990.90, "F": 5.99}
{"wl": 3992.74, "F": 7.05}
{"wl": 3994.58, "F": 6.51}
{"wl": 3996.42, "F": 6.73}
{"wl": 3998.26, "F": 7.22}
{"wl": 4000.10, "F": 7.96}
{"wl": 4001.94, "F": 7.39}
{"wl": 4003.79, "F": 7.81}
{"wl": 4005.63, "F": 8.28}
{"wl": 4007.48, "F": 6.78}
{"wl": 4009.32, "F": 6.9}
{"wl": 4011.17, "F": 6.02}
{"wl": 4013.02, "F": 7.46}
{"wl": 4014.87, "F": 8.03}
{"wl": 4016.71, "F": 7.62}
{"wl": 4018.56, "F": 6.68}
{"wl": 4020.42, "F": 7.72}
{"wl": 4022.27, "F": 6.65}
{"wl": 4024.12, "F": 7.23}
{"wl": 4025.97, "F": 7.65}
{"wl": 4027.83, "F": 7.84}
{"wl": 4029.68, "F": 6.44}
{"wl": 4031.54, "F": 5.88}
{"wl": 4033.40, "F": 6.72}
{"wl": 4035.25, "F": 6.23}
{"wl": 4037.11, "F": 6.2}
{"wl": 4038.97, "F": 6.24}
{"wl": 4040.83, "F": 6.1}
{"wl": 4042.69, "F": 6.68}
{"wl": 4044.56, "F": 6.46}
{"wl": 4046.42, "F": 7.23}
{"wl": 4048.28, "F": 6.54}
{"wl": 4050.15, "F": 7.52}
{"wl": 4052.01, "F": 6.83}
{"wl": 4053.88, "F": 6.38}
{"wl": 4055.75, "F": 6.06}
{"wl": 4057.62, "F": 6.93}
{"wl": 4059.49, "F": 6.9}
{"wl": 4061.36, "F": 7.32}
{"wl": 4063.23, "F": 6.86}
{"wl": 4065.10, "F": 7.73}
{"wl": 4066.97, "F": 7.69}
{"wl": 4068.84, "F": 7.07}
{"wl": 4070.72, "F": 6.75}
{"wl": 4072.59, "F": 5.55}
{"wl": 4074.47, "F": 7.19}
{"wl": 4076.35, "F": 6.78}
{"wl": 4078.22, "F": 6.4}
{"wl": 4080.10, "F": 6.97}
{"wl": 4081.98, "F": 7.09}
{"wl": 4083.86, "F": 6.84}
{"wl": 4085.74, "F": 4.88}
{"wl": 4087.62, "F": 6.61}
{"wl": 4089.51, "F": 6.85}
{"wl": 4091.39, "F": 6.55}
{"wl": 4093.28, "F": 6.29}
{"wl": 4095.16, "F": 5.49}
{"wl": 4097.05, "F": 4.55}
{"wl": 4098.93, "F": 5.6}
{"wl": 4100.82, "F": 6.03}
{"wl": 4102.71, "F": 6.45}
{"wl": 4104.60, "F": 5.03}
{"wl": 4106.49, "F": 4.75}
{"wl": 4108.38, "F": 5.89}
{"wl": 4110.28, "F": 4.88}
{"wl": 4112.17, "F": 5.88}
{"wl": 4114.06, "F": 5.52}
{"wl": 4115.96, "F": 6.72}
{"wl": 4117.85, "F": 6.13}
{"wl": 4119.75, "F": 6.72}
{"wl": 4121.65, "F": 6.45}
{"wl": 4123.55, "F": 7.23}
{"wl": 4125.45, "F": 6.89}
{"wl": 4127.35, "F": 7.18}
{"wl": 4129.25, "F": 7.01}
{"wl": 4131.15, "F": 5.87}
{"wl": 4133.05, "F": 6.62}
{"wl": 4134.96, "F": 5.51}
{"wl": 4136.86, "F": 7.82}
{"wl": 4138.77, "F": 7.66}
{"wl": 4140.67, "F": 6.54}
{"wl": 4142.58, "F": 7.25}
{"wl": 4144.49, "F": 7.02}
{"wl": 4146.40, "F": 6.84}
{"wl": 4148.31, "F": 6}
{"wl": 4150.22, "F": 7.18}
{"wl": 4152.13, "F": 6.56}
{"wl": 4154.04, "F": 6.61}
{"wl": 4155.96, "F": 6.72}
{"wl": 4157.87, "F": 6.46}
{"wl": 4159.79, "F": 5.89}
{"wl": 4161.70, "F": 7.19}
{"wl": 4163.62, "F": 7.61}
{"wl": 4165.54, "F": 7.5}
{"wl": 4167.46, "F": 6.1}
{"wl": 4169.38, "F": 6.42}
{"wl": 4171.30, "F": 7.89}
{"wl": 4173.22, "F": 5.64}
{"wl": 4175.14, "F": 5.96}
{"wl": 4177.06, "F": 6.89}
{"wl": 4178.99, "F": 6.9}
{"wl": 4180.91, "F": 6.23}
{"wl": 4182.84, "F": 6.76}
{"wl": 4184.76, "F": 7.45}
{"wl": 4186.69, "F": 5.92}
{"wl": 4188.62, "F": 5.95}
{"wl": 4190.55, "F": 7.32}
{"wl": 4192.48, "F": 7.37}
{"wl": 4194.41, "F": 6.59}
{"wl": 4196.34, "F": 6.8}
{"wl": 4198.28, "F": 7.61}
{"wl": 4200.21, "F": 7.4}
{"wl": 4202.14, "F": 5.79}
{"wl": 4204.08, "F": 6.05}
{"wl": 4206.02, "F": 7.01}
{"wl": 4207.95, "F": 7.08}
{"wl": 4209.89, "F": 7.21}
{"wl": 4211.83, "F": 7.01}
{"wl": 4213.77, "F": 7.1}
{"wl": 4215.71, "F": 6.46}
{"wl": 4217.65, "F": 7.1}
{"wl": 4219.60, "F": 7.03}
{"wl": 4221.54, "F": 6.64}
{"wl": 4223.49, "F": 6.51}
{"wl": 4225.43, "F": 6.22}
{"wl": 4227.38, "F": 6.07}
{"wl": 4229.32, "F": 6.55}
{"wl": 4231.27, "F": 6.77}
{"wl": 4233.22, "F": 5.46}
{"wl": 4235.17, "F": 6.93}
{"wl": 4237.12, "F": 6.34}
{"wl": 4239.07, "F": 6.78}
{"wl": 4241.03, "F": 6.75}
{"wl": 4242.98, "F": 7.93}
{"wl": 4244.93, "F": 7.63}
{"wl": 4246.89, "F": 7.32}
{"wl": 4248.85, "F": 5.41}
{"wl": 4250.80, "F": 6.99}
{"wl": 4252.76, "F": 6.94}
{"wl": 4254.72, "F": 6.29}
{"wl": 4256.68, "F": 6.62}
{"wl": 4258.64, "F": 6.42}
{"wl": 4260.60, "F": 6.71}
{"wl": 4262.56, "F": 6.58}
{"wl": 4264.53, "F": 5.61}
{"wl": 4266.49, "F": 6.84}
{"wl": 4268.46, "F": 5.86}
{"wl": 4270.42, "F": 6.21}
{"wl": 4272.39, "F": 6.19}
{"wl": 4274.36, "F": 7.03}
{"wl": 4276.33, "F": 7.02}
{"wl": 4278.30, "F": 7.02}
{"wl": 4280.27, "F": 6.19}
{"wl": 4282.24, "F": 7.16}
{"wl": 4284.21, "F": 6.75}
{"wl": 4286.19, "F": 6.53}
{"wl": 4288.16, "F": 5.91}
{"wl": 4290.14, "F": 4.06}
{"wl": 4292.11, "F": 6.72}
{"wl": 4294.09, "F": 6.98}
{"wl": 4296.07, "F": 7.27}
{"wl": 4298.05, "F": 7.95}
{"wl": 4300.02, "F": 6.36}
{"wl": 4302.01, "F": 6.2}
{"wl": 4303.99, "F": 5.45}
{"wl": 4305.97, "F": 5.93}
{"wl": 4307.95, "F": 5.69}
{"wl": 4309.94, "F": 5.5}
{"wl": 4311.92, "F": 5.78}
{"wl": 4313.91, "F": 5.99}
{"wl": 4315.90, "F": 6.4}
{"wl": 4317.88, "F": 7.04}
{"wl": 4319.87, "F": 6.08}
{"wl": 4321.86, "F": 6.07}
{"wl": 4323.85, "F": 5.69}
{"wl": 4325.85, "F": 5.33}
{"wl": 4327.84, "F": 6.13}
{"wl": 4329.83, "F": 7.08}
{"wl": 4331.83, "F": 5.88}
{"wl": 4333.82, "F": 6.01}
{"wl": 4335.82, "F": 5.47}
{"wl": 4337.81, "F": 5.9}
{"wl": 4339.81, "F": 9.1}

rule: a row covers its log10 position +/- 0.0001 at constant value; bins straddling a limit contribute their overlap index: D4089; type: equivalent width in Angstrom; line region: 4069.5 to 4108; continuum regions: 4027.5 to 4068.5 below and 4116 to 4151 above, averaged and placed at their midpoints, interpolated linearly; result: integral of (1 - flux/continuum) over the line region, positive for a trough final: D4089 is 3.6 Angstrom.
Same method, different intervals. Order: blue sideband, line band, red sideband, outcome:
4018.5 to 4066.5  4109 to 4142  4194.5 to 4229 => 1.4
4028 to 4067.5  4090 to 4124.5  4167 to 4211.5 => 4.2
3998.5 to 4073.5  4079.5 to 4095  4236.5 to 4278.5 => 1.0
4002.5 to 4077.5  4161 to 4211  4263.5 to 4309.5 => -1.5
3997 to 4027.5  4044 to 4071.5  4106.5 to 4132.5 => -0.3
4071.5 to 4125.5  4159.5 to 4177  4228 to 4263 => -0.9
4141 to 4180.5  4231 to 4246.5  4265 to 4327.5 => -0.9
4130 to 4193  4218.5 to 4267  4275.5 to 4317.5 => -1.0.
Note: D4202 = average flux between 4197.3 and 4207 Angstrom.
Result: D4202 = 6.77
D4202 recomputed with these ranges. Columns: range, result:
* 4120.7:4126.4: 6.85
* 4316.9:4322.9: 6.39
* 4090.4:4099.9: 5.71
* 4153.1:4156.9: 6.65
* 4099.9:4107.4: 5.57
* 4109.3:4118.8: 5.83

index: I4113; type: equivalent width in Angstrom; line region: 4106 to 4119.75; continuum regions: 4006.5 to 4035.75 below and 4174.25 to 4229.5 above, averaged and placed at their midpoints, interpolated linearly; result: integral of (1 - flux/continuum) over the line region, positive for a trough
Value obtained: 2.2 Angstrom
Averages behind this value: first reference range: 7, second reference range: 6.73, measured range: 5.78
